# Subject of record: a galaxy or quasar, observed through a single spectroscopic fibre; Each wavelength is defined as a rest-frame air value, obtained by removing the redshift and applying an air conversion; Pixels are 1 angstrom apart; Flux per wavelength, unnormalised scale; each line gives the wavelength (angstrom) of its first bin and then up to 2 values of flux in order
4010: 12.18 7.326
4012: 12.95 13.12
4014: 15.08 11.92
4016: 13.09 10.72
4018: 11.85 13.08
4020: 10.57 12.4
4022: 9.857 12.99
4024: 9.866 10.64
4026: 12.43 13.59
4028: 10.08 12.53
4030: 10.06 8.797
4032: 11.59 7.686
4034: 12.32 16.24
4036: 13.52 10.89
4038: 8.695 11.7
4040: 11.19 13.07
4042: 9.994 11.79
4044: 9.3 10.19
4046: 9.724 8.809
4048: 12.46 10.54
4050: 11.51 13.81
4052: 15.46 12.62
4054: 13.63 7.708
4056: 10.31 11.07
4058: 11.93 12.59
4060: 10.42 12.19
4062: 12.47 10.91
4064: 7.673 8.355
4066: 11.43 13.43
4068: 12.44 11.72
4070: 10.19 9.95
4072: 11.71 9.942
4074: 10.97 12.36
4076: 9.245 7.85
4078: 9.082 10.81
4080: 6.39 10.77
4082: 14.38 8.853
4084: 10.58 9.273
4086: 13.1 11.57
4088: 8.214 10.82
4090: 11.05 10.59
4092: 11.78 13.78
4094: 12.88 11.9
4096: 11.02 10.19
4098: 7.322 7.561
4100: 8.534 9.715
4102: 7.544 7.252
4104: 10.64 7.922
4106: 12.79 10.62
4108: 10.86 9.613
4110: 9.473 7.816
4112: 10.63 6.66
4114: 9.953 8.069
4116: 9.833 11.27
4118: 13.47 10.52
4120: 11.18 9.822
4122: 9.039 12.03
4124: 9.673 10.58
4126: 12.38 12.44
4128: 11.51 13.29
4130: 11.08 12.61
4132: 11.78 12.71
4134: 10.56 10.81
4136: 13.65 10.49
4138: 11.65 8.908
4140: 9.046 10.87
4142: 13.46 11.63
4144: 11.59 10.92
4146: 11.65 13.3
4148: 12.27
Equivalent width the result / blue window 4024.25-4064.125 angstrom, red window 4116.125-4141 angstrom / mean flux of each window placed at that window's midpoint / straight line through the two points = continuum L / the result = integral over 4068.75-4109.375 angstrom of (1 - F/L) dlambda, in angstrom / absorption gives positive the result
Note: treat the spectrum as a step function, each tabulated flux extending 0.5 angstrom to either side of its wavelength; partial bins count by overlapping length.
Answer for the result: 3.6 angstrom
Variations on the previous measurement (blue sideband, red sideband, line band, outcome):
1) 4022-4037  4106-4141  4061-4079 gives 0.9 angstrom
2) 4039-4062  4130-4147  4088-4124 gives 4.2 angstrom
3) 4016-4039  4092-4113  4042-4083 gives -0.8 angstrom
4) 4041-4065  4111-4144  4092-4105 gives 1.4 angstrom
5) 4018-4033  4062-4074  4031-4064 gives -1.1 angstrom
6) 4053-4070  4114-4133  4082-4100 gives 0.8 angstrom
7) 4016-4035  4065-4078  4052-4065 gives -0.3 angstrom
